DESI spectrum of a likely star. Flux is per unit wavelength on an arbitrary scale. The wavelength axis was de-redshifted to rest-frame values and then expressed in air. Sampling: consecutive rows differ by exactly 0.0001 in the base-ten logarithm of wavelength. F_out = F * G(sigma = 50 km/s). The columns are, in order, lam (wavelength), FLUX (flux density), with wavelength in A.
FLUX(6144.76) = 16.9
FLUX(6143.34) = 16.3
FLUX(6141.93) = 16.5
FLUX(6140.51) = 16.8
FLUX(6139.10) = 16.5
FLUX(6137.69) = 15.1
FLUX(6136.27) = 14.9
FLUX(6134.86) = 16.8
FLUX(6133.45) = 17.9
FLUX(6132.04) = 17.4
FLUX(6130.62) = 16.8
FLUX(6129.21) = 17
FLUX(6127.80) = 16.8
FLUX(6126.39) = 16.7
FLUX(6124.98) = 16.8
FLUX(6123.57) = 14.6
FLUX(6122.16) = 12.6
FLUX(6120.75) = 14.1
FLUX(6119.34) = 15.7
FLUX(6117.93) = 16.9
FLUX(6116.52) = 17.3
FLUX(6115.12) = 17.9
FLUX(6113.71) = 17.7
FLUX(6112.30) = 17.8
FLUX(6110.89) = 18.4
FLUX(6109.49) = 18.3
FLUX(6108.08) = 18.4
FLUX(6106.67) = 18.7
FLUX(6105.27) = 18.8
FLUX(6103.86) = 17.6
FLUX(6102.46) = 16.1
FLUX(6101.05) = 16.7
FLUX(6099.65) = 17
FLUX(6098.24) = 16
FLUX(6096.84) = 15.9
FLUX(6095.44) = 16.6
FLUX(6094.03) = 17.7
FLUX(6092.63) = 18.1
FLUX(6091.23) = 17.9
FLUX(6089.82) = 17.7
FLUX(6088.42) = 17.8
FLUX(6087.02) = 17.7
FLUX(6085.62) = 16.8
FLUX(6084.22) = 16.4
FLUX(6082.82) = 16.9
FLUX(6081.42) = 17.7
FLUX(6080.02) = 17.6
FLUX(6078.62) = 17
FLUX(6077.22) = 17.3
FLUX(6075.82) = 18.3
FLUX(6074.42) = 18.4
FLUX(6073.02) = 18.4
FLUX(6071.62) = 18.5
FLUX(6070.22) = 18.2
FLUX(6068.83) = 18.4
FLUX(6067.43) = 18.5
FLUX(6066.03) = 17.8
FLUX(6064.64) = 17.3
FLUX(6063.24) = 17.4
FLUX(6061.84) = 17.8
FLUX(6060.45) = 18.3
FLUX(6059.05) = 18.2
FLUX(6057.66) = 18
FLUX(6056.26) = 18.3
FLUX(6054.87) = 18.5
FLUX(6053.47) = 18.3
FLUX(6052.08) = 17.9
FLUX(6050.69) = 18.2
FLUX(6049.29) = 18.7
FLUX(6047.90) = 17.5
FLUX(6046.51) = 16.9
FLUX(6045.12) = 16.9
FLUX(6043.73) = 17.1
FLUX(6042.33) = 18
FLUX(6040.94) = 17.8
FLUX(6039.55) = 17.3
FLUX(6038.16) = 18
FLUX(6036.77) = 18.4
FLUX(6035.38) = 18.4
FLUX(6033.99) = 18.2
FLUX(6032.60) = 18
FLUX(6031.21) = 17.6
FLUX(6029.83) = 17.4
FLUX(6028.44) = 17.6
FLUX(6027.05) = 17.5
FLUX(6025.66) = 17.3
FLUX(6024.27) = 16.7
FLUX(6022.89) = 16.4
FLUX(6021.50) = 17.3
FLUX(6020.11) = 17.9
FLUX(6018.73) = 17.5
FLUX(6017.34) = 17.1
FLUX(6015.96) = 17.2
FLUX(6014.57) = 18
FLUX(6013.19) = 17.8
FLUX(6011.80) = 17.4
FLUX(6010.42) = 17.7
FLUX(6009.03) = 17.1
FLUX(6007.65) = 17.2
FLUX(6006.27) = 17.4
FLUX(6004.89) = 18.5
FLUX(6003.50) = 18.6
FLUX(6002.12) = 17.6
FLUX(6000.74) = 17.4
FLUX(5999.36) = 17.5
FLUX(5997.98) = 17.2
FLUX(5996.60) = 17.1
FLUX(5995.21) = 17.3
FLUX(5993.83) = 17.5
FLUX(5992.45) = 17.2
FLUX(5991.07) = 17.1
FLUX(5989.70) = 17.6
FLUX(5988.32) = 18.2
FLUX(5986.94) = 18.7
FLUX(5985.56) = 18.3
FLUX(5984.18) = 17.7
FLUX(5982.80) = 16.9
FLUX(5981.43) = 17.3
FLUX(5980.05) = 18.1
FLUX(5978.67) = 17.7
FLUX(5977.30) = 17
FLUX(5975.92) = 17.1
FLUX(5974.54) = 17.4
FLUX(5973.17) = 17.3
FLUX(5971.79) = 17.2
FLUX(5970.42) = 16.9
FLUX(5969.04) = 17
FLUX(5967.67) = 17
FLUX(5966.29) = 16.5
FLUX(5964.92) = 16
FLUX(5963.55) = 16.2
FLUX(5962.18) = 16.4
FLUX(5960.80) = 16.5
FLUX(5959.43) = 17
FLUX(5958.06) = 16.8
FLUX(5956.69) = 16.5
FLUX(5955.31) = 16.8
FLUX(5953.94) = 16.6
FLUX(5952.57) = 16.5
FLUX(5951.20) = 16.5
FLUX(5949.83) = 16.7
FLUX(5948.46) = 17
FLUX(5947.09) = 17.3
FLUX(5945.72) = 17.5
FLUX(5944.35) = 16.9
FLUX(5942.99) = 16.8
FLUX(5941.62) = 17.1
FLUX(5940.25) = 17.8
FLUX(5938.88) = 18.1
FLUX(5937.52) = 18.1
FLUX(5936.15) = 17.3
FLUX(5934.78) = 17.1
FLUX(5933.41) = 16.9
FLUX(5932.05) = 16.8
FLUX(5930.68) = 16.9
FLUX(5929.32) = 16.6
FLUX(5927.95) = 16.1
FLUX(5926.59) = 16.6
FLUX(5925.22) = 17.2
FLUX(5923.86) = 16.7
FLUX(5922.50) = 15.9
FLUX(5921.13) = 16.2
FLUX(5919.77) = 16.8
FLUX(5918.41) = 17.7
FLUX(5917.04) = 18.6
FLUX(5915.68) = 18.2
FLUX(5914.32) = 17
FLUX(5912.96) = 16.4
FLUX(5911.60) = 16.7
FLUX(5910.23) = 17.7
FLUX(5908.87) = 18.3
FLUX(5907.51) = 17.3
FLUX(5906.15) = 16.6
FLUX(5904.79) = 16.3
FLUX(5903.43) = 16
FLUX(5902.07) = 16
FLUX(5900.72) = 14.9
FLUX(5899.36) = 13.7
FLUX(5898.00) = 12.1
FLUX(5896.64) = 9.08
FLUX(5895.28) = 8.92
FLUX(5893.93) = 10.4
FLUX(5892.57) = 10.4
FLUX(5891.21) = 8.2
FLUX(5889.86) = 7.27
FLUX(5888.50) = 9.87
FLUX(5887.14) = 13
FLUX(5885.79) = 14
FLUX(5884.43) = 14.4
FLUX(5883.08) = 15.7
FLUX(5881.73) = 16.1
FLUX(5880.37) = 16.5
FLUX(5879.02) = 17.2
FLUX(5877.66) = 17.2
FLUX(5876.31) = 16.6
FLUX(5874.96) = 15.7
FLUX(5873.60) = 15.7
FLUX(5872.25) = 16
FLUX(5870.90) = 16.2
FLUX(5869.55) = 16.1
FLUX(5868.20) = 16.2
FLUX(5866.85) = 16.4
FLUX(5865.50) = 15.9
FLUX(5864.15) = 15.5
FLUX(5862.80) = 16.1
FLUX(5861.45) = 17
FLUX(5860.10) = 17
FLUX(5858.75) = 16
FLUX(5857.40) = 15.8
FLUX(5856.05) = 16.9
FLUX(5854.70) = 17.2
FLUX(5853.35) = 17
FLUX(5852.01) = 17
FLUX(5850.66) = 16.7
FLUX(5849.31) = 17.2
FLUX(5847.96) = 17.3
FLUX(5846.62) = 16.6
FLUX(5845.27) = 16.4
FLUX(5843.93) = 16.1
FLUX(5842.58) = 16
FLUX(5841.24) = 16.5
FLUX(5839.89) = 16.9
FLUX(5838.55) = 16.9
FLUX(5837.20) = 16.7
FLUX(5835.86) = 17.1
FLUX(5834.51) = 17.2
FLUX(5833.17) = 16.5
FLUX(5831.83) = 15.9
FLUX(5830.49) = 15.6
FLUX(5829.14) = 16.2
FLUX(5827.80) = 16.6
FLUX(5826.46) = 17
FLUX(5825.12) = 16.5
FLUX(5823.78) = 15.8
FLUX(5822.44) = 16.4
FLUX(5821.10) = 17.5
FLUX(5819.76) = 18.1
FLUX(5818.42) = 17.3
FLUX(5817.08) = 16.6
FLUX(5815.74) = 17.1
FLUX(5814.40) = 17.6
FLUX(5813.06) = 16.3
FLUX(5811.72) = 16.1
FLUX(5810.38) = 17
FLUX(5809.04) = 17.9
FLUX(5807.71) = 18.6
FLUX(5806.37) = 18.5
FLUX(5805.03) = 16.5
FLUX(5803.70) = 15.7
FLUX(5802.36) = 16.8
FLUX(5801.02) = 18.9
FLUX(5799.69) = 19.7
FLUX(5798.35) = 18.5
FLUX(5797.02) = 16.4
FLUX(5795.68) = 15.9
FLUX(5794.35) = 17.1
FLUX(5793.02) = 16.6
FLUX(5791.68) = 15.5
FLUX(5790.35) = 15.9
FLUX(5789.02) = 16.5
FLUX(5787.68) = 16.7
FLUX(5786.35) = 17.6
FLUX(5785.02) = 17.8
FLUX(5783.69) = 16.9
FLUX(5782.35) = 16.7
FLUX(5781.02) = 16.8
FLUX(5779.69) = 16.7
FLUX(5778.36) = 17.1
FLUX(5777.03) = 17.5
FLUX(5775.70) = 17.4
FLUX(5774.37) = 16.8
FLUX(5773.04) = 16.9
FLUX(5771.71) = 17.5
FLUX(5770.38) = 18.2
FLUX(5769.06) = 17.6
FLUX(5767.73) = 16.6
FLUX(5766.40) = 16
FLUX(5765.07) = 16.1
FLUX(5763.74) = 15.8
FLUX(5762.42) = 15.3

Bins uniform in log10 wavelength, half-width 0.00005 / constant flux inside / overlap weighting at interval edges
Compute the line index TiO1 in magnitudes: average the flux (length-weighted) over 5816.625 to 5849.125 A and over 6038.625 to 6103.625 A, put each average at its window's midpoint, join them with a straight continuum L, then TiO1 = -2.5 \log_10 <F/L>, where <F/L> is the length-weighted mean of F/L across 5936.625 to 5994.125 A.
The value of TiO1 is 0.00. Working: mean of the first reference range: 16.7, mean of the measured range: 17.2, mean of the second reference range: 17.6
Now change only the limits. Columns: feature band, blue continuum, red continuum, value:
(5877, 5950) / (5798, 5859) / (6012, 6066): 0.11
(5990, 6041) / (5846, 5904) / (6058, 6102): -0.05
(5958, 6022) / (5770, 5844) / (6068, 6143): -0.02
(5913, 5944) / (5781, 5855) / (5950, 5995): 0.00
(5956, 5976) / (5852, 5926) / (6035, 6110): -0.03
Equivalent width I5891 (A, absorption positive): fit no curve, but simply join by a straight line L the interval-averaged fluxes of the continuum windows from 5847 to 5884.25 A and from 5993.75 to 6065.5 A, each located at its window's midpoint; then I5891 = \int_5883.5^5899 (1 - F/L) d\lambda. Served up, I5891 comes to 5.4 A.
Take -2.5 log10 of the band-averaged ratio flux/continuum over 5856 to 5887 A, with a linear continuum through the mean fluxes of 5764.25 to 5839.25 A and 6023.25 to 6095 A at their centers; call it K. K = 0.075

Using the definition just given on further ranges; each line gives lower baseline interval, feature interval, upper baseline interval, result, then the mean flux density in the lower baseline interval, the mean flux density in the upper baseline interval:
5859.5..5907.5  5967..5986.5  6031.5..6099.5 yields -0.081 mag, 14.4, 17.7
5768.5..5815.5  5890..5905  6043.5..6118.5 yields 0.394 mag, 17.1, 17.7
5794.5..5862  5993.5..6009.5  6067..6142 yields -0.032 mag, 16.9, 17.1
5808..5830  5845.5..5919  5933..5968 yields 0.103 mag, 16.9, 16.9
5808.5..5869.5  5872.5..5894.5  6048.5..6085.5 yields 0.227 mag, 16.6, 17.9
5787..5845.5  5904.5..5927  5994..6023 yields 0.007 mag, 16.9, 17.5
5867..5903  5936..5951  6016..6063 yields -0.135 mag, 13.8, 17.7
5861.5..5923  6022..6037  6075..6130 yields -0.076 mag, 15.1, 17.1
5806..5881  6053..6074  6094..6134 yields -0.079 mag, 16.7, 16.9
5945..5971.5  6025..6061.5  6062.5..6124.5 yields -0.048 mag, 16.7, 17.3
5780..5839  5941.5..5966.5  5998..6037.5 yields 0.043 mag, 16.9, 17.6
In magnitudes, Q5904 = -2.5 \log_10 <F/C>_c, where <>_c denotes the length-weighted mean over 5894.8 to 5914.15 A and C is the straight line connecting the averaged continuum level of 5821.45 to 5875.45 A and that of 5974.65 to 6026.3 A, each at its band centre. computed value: 0.12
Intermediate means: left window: 16.5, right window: 17.5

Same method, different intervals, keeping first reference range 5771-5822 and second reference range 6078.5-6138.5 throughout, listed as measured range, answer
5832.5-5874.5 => 0.037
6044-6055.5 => -0.054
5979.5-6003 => -0.036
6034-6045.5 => -0.050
